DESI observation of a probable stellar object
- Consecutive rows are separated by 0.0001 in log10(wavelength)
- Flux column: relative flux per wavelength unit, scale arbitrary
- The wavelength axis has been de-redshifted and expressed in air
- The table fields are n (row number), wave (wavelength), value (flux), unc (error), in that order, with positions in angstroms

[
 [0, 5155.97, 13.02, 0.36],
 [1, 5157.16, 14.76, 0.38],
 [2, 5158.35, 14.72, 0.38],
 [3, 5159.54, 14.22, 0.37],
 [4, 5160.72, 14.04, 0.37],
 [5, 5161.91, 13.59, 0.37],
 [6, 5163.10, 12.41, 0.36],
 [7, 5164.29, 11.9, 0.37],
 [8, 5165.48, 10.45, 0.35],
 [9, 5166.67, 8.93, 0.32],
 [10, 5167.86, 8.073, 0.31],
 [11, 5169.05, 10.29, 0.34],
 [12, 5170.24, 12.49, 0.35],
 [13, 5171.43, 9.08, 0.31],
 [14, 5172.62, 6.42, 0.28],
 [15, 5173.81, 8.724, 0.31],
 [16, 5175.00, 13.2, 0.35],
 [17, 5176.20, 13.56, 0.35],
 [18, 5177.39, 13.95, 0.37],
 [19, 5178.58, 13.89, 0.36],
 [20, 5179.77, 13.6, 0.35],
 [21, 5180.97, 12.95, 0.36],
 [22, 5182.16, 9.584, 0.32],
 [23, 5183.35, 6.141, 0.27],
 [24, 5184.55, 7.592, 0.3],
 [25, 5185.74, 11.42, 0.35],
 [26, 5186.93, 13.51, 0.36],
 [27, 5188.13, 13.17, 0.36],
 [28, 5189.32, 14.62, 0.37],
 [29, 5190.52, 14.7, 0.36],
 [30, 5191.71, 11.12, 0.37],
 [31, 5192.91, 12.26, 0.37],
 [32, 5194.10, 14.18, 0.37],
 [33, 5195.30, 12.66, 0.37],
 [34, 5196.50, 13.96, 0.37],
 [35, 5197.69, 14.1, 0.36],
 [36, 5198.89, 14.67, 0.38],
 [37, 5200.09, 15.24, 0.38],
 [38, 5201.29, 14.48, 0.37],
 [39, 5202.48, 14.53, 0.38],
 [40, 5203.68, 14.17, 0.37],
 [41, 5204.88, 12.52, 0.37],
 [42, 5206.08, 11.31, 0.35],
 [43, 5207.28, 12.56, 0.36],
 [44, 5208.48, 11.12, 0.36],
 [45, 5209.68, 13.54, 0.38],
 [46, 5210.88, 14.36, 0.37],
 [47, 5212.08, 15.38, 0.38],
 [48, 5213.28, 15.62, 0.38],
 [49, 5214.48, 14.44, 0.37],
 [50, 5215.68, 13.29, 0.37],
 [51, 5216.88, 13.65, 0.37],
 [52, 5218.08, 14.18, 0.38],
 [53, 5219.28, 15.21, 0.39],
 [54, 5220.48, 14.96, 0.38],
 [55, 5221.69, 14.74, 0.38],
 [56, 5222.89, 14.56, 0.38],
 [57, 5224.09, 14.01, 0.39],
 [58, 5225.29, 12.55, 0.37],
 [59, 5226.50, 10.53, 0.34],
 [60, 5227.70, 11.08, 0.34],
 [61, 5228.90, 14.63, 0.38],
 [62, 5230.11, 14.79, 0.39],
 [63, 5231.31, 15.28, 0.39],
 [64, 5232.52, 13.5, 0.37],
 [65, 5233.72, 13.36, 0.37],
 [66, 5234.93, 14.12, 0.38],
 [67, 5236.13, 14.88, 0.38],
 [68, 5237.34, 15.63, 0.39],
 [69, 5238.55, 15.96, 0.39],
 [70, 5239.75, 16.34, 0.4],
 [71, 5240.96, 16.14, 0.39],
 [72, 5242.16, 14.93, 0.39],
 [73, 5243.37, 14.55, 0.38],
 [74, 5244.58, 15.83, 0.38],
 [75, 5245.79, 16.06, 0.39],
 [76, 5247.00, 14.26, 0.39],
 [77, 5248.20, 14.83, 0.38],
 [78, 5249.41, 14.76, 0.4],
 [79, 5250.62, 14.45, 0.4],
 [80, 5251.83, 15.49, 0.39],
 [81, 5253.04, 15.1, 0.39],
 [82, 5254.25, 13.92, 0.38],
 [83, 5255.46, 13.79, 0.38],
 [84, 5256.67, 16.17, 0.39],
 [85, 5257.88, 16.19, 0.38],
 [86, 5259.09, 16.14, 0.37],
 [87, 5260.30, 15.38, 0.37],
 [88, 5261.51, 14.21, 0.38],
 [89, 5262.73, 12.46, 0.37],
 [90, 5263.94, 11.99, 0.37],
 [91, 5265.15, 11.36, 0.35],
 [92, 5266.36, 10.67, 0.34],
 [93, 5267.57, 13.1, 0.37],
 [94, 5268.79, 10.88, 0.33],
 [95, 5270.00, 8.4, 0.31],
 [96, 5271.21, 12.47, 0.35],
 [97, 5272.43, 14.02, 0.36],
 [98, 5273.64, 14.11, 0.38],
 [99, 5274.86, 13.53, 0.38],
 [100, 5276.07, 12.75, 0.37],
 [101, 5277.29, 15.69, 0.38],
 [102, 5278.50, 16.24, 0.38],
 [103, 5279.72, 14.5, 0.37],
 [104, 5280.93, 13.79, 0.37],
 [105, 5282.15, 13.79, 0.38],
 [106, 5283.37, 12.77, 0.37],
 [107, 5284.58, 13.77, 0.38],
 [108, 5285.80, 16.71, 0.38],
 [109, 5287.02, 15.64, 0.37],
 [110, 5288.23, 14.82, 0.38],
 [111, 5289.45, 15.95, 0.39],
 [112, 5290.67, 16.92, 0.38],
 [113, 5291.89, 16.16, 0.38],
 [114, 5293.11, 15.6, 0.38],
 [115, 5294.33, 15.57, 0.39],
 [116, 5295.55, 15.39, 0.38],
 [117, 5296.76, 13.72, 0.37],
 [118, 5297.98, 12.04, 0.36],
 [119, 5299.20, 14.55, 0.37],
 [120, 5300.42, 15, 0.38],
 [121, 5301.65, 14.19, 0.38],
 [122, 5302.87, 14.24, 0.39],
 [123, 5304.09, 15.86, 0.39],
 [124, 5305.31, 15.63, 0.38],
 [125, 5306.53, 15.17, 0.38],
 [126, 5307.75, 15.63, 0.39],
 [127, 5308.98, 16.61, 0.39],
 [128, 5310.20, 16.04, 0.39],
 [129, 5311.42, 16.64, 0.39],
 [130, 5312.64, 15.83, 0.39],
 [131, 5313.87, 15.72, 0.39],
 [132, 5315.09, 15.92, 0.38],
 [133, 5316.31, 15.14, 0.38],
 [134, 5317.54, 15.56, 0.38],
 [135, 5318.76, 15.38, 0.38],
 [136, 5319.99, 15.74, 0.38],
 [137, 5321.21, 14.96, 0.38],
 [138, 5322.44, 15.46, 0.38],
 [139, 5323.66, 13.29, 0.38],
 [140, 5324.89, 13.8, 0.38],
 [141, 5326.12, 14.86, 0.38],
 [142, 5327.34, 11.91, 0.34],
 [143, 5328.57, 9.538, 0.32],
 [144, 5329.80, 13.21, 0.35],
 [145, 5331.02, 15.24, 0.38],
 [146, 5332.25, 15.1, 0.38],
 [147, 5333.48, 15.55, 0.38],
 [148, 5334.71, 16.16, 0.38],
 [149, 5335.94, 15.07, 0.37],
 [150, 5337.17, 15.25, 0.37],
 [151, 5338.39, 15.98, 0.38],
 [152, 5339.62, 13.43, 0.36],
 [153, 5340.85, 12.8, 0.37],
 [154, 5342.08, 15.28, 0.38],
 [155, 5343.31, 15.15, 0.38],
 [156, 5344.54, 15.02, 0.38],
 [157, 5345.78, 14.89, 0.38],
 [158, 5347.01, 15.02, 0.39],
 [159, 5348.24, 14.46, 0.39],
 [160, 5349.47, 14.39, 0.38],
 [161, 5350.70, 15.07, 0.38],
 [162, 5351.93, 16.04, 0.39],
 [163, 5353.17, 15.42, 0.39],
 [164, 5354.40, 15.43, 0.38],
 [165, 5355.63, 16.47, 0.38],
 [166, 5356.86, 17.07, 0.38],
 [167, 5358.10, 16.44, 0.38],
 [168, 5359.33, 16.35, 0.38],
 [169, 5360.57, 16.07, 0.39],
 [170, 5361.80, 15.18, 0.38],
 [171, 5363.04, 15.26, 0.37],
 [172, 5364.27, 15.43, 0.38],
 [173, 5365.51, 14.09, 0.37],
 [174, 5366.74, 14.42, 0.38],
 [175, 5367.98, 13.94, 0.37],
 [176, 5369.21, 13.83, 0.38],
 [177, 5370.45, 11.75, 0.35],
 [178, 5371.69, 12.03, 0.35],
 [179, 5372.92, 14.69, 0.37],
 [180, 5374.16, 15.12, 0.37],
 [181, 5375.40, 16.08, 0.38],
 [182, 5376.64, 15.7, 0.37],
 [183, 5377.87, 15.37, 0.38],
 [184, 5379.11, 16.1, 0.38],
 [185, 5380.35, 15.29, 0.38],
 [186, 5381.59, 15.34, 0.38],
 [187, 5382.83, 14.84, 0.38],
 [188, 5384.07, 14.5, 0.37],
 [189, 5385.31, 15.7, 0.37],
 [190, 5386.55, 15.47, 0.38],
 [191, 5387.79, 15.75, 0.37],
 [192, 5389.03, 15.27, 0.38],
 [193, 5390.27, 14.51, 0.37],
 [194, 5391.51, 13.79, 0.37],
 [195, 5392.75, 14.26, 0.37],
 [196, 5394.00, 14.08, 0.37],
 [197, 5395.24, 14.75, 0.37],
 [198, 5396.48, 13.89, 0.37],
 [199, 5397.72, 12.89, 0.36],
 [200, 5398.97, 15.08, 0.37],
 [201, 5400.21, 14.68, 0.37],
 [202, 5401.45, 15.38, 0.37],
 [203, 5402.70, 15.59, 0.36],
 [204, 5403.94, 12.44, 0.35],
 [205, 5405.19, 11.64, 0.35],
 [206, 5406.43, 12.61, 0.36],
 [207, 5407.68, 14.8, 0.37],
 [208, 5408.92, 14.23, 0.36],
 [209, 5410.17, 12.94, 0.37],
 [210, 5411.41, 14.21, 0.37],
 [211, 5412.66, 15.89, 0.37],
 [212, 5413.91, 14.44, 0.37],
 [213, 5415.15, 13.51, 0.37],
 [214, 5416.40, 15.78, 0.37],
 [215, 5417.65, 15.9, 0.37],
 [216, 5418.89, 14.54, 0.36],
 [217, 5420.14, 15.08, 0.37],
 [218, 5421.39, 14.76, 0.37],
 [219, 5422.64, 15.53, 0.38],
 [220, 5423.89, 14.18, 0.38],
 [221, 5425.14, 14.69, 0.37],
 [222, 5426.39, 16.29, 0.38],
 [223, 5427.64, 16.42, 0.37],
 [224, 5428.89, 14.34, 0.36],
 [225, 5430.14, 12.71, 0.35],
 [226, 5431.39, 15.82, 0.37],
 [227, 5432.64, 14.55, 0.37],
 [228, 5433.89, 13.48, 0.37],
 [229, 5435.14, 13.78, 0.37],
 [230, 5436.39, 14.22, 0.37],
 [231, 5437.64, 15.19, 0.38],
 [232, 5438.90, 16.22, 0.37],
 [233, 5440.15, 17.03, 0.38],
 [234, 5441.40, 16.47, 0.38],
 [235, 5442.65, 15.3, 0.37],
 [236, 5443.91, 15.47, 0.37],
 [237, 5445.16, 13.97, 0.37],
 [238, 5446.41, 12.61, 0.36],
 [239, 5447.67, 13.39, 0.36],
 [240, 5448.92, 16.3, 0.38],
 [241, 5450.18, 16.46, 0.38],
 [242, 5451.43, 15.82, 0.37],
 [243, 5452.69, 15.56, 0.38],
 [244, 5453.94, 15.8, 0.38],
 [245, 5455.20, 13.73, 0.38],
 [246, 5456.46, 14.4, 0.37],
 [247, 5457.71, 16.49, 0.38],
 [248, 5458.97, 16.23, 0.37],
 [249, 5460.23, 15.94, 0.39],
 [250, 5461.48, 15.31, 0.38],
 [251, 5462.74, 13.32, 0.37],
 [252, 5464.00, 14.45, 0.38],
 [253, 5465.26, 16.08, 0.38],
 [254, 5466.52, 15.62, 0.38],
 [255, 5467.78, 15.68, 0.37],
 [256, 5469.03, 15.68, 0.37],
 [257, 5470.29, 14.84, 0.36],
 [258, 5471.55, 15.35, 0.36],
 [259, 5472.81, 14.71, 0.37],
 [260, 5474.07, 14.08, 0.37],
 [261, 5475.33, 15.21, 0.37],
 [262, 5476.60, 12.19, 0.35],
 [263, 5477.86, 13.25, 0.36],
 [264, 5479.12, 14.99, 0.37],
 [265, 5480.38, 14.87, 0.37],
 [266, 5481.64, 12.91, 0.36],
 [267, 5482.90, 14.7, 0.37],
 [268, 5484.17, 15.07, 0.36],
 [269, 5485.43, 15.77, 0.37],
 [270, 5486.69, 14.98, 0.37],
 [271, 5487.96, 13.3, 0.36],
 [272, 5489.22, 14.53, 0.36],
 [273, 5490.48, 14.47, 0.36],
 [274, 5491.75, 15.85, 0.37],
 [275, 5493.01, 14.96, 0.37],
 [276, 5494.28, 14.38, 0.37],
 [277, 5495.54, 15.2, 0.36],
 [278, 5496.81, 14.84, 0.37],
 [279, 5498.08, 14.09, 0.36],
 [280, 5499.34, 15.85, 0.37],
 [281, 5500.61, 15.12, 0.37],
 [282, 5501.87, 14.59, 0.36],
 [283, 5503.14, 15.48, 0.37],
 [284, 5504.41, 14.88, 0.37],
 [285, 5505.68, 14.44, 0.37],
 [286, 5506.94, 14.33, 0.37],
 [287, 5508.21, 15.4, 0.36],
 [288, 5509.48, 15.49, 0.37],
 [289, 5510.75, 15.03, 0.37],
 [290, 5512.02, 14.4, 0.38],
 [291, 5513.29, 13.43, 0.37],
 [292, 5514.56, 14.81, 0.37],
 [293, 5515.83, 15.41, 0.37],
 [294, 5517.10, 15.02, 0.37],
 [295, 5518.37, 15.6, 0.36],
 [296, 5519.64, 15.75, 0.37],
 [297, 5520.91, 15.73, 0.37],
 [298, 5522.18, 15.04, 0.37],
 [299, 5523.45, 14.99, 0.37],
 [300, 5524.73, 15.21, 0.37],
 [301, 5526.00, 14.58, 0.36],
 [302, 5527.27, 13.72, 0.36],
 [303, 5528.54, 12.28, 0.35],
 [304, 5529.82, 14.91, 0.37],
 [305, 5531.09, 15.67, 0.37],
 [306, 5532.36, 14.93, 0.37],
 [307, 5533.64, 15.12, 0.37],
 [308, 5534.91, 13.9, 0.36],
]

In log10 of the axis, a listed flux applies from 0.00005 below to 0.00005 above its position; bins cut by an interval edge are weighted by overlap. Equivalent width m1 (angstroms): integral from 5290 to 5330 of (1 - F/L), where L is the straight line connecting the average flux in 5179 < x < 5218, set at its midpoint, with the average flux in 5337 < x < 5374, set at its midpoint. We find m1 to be -1.6 angstroms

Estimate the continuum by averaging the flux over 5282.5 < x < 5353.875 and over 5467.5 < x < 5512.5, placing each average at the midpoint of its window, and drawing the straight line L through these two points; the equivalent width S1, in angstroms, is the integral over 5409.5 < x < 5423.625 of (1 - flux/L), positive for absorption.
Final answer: 0.1 angstroms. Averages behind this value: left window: 14.9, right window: 14.7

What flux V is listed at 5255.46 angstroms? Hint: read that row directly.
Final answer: 13.79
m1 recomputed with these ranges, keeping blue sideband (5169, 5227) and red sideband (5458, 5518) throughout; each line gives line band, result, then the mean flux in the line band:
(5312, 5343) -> -2.1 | 14.7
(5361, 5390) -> -1.6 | 14.8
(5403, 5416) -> 0.5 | 13.8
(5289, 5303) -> -1.5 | 15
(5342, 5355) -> -1.1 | 15.1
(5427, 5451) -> -0.7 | 14.9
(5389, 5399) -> 0.0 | 14.2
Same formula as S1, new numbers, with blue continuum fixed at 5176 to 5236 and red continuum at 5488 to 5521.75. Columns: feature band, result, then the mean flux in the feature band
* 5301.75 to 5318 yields -2.1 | 15.6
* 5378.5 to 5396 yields -0.8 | 15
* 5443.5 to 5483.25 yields -0.4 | 14.9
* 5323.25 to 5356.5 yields -1.3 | 14.6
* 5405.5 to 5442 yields -0.7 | 14.8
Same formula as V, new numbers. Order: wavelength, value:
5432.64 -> 14.55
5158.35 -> 14.72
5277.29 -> 15.69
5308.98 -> 16.61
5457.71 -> 16.49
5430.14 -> 12.71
